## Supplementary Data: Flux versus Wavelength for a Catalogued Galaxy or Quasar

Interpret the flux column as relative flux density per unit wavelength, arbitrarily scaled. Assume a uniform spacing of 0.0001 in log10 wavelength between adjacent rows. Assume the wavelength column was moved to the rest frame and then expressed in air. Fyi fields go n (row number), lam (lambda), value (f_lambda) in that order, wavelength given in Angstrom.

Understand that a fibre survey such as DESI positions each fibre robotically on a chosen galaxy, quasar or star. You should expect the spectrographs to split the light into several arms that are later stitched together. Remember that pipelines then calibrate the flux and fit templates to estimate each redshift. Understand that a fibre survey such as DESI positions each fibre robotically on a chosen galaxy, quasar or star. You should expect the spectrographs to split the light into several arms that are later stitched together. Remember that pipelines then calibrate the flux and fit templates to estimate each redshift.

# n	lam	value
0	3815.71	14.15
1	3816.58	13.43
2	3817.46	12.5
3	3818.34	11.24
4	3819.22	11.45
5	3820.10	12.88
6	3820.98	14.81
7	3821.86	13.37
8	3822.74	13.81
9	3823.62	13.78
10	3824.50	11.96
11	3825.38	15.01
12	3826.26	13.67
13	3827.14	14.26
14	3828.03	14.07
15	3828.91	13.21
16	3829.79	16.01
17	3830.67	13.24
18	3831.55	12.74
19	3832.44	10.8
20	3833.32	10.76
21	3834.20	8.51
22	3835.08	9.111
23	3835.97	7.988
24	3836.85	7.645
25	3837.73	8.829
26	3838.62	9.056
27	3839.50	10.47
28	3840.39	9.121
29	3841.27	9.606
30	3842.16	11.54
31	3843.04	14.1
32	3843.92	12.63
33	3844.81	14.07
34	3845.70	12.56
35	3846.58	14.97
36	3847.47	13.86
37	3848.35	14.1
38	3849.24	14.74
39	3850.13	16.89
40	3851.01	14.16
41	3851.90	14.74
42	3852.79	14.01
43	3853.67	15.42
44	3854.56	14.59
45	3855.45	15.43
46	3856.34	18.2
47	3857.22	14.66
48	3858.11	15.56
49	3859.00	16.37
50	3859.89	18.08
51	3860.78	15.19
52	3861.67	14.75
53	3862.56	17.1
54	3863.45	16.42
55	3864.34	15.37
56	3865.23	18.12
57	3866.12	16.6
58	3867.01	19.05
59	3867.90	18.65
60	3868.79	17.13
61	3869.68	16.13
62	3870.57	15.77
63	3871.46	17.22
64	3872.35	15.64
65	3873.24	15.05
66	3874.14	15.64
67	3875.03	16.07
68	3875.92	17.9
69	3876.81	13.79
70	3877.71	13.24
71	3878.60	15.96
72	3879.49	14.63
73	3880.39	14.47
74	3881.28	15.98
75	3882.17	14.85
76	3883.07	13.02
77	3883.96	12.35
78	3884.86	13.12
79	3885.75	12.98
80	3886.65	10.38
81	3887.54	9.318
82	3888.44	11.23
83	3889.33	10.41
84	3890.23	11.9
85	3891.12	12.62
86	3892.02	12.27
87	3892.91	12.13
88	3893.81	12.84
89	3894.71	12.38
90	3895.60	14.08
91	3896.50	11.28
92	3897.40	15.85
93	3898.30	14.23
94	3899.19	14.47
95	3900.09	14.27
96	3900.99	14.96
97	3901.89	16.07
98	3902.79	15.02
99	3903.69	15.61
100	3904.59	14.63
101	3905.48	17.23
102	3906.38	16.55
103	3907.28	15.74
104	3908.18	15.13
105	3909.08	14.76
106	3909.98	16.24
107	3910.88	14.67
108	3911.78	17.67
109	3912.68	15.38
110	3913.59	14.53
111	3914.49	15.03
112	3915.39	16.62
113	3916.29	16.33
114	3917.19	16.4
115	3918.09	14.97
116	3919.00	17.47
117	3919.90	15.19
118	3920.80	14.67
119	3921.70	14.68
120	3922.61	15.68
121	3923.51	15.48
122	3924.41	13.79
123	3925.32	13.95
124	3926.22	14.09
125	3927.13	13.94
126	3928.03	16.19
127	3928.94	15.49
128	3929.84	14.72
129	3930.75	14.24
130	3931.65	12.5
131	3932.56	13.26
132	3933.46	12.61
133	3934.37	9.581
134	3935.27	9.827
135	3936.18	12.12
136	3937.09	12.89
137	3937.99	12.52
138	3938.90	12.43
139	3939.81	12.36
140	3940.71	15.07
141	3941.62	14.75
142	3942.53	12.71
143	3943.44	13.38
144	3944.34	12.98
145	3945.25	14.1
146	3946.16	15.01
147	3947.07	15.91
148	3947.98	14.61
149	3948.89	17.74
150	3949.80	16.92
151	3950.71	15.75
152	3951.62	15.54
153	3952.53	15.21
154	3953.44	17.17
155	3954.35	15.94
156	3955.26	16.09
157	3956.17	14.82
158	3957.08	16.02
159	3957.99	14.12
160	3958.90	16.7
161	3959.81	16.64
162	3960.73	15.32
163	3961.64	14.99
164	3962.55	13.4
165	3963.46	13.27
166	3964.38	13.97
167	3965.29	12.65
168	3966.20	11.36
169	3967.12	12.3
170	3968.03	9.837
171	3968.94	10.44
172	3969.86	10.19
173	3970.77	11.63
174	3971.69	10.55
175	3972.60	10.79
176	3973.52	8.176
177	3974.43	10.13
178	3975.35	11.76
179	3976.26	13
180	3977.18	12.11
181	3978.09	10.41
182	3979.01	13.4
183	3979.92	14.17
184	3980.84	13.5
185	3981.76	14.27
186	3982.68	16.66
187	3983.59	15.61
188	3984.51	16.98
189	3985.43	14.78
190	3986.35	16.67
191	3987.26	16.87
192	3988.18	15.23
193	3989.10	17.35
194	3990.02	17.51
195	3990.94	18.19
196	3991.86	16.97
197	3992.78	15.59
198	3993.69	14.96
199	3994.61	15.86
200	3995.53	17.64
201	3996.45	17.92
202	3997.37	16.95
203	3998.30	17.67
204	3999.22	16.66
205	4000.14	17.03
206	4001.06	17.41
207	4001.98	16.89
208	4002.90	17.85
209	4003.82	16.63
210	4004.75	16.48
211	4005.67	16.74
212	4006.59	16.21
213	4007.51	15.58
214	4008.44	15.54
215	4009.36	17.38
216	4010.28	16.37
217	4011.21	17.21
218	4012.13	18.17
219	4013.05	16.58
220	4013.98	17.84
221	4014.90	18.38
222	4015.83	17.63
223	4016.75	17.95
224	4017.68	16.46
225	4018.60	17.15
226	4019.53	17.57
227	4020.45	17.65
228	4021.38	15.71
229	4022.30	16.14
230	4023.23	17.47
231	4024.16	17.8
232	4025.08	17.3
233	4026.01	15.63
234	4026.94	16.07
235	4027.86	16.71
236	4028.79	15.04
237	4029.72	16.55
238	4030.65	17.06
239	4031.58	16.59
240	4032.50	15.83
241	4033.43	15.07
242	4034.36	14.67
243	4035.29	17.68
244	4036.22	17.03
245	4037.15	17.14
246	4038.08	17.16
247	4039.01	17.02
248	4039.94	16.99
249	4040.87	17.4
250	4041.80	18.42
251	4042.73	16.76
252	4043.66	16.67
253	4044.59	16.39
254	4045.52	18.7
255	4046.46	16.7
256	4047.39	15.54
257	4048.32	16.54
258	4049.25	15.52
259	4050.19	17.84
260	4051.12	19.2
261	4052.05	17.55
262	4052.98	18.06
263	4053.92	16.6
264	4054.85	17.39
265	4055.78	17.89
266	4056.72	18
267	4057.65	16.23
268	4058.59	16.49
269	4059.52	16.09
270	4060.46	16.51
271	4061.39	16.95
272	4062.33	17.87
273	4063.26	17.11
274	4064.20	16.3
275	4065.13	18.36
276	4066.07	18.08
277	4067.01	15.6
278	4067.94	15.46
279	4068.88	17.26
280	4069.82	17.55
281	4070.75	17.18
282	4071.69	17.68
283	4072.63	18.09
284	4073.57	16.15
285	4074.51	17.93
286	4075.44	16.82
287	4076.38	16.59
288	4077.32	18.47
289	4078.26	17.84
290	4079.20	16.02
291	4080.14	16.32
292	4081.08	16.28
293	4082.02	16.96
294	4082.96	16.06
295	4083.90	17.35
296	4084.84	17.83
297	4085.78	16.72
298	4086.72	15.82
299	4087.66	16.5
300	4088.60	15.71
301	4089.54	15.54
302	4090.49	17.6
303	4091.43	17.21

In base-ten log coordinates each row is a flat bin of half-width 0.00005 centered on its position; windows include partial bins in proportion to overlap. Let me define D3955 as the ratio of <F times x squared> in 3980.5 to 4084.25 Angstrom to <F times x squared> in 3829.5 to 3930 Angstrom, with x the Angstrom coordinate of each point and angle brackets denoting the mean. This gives 1.3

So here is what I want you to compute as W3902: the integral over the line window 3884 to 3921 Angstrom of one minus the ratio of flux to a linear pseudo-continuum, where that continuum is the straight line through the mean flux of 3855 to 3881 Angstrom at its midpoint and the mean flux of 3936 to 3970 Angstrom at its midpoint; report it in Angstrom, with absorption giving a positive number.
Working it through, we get 2.5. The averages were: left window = 16.1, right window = 14.2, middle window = 14.3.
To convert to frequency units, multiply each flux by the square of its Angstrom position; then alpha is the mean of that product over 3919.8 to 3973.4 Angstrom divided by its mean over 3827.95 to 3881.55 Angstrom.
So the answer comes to 1.02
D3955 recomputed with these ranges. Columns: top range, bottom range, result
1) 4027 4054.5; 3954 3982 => 1.35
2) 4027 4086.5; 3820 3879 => 1.33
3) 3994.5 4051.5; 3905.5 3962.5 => 1.19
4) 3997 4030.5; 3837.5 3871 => 1.24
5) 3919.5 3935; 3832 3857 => 1.18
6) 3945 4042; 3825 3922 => 1.16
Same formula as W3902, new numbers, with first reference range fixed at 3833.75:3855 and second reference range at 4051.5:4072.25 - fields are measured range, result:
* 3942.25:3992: 2.54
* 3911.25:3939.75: -0.59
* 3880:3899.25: 0.63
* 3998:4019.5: -1.52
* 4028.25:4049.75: -0.04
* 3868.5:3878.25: -2.21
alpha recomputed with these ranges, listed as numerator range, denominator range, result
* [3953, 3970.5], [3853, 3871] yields 0.89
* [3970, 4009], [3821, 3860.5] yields 1.24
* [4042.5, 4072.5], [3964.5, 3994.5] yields 1.30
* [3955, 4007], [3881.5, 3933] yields 1.07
